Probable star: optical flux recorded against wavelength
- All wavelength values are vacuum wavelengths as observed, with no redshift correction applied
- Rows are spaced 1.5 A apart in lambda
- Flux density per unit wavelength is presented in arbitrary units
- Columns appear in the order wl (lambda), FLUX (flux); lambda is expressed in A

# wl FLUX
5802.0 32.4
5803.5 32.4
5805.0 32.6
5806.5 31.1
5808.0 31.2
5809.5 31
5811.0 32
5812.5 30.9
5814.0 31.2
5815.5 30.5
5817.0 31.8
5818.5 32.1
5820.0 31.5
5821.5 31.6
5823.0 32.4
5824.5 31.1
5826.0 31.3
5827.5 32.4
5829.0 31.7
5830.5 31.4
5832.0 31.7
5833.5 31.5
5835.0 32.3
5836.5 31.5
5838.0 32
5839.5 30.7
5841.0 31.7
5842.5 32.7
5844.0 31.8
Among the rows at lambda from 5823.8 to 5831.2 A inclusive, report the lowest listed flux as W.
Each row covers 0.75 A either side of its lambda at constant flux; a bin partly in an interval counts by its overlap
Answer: 31.1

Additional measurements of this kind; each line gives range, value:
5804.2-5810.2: 31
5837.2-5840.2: 30.7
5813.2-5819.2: 30.5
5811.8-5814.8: 30.9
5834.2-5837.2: 31.5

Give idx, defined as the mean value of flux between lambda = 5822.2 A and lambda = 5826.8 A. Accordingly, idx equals 31.6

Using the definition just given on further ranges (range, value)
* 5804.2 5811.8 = 31.6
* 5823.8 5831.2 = 31.6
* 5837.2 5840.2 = 31.4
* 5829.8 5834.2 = 31.5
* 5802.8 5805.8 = 32.5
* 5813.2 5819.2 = 31.4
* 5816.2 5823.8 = 31.9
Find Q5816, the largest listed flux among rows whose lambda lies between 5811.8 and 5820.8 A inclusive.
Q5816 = 32.1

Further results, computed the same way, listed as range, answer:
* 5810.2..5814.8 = 32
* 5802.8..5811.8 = 32.6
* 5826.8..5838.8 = 32.4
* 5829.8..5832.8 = 31.7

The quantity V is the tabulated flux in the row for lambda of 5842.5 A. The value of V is 32.7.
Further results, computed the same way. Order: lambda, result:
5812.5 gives 30.9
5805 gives 32.6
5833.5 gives 31.5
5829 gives 31.7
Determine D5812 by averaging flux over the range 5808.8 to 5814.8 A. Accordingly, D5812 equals 31.3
